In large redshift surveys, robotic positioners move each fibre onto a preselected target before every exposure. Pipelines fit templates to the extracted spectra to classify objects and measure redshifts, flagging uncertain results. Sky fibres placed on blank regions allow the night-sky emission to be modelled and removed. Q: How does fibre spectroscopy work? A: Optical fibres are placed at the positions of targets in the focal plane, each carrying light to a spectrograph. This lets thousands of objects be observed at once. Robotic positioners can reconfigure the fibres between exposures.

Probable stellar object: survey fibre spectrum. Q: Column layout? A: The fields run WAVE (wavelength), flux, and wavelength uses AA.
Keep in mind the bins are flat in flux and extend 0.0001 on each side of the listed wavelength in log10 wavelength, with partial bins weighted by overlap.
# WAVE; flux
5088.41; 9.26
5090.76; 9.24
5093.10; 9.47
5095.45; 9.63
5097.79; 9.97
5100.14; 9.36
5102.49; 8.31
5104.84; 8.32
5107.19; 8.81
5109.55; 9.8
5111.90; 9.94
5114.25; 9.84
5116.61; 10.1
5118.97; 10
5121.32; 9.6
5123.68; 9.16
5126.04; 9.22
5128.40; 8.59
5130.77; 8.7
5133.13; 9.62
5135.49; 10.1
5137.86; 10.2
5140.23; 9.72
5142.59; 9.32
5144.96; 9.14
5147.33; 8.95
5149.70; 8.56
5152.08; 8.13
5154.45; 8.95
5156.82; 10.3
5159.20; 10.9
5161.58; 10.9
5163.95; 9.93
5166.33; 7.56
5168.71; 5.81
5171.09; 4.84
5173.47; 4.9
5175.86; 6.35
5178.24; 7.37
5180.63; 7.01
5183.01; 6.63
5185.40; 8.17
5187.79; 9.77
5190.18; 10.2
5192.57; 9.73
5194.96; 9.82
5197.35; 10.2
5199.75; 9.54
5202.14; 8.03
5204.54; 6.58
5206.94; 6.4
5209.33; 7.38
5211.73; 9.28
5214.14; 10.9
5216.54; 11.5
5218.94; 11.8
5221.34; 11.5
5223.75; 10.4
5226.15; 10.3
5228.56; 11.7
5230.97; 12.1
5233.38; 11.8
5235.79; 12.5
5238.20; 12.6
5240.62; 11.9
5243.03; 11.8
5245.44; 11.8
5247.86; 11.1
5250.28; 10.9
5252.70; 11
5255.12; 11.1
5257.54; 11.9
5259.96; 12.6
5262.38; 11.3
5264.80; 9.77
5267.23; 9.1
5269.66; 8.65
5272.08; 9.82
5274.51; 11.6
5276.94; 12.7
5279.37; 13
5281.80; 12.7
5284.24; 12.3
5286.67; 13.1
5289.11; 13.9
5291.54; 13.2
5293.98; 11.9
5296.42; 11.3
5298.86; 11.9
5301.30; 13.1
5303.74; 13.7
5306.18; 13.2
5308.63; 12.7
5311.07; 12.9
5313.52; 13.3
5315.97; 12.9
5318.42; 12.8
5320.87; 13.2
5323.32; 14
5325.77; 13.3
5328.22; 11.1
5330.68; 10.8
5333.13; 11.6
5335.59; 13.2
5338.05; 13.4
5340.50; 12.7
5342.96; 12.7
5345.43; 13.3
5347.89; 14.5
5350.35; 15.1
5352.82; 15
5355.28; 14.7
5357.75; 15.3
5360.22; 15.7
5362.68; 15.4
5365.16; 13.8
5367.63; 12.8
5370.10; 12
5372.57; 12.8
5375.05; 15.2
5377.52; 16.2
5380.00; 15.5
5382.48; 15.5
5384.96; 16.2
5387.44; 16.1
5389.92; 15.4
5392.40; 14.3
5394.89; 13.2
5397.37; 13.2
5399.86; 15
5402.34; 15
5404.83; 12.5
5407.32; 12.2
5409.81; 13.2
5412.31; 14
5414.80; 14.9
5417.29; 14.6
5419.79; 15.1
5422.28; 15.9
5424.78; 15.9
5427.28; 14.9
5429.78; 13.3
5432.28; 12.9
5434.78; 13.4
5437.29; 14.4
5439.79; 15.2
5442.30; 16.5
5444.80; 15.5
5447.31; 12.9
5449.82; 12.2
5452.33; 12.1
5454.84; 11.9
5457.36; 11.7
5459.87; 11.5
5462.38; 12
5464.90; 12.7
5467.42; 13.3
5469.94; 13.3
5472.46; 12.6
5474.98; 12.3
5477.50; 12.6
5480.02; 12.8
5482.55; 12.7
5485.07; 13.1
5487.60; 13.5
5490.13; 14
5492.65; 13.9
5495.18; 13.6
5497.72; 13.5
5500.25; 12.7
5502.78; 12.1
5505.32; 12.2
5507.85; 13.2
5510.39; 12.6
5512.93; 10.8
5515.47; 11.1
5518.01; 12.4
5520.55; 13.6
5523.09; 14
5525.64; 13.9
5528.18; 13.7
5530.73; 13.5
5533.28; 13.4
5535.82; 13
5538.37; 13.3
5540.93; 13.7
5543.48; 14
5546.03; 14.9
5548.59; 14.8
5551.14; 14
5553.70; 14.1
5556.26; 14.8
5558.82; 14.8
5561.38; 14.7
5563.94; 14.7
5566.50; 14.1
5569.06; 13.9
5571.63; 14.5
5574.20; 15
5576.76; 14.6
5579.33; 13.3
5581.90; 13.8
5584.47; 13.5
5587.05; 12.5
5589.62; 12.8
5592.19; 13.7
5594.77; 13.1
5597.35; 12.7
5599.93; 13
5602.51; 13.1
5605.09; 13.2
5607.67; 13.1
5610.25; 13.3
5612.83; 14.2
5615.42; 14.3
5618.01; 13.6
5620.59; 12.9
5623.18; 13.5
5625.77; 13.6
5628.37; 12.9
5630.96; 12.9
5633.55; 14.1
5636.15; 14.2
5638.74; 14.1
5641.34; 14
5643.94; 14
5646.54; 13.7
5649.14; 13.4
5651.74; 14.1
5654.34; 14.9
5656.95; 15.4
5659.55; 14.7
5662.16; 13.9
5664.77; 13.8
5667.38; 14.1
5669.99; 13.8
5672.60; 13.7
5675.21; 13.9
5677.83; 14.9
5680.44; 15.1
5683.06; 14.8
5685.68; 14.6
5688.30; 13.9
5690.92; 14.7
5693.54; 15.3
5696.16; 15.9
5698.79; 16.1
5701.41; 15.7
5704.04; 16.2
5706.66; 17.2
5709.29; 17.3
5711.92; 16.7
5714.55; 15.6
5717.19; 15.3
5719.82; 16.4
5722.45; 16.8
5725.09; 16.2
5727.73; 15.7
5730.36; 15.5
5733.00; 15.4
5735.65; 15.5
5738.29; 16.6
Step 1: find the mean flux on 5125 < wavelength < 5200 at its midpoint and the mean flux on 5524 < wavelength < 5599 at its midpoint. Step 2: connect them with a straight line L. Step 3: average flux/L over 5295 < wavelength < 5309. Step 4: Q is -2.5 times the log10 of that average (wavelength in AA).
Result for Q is -0.20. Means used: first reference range 8.71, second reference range 13.9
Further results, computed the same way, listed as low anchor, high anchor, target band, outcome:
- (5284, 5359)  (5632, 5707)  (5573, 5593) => 0.04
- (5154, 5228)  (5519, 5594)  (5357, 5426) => -0.24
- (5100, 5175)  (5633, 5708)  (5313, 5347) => -0.16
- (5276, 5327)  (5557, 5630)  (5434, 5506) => 0.02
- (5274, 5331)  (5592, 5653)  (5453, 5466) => 0.10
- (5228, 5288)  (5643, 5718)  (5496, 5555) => 0.04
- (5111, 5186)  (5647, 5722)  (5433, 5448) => -0.20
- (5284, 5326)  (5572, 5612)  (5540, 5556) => -0.08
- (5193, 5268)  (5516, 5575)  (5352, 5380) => -0.20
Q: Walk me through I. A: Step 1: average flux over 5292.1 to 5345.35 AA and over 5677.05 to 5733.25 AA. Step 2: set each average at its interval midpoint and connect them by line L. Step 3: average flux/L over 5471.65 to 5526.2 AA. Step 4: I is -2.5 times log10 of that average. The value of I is 0.099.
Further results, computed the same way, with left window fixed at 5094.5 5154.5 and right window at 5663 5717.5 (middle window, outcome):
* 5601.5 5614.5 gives 0.07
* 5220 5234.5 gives -0.09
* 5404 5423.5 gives -0.15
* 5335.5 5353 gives -0.18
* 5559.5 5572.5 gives -0.04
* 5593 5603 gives 0.10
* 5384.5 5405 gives -0.20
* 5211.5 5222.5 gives -0.09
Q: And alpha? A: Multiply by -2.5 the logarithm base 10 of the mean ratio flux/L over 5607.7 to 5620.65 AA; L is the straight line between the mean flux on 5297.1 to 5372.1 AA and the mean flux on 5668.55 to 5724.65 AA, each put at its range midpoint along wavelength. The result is 0.10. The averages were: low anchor 13.3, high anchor 15.4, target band 13.7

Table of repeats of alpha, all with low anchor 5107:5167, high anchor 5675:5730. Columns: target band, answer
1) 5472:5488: 0.04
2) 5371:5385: -0.24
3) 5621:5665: 0.08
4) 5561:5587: 0.01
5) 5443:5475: 0.03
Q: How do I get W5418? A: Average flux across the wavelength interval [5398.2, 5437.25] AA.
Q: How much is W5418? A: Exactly 14.2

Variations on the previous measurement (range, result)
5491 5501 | 13.5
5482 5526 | 12.9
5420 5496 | 13.4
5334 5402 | 14.4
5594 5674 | 13.7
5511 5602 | 13.6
